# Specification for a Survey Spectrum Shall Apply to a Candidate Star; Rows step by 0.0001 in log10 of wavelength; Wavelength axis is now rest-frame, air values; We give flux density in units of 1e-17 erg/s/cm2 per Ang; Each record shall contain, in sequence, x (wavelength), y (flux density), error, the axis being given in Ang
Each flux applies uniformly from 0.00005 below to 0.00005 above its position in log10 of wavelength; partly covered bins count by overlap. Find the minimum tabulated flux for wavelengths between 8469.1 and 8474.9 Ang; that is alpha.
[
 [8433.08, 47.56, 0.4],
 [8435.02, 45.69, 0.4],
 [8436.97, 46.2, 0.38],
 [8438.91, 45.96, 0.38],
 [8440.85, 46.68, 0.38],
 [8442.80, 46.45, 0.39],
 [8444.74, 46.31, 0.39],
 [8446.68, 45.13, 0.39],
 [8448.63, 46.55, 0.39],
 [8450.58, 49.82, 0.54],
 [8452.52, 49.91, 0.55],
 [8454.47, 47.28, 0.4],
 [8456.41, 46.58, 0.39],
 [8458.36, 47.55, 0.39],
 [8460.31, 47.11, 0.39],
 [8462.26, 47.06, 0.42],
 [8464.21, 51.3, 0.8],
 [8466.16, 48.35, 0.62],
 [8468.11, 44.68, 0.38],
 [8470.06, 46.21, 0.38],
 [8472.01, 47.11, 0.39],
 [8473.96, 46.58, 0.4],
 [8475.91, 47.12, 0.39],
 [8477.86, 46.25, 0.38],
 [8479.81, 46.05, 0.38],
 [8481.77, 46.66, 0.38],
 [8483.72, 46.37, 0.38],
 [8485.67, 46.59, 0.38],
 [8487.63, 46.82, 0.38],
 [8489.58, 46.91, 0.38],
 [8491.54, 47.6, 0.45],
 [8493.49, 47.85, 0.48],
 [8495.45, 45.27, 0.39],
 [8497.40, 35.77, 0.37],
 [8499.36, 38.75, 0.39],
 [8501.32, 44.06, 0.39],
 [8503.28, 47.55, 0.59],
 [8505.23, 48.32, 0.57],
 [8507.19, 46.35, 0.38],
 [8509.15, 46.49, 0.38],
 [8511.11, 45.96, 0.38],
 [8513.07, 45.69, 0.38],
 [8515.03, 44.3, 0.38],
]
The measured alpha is 46.21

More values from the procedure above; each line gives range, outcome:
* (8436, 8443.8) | 45.96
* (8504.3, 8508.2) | 46.35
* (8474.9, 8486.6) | 46.05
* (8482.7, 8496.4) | 45.27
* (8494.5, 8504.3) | 35.77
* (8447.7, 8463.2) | 46.55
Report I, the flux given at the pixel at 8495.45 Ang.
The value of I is 45.27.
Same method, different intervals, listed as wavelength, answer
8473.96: 46.58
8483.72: 46.37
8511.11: 45.96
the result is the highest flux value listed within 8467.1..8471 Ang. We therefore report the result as 46.21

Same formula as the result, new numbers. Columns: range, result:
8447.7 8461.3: 49.91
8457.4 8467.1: 51.3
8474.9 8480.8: 47.12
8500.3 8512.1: 48.32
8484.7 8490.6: 46.91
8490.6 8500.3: 47.85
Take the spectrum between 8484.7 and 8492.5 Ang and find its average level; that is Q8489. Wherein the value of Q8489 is 46.9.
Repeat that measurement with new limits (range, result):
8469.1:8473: 46.7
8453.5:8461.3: 47.1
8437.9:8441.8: 46.4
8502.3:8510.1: 47.2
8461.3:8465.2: 49.2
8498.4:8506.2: 44.7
